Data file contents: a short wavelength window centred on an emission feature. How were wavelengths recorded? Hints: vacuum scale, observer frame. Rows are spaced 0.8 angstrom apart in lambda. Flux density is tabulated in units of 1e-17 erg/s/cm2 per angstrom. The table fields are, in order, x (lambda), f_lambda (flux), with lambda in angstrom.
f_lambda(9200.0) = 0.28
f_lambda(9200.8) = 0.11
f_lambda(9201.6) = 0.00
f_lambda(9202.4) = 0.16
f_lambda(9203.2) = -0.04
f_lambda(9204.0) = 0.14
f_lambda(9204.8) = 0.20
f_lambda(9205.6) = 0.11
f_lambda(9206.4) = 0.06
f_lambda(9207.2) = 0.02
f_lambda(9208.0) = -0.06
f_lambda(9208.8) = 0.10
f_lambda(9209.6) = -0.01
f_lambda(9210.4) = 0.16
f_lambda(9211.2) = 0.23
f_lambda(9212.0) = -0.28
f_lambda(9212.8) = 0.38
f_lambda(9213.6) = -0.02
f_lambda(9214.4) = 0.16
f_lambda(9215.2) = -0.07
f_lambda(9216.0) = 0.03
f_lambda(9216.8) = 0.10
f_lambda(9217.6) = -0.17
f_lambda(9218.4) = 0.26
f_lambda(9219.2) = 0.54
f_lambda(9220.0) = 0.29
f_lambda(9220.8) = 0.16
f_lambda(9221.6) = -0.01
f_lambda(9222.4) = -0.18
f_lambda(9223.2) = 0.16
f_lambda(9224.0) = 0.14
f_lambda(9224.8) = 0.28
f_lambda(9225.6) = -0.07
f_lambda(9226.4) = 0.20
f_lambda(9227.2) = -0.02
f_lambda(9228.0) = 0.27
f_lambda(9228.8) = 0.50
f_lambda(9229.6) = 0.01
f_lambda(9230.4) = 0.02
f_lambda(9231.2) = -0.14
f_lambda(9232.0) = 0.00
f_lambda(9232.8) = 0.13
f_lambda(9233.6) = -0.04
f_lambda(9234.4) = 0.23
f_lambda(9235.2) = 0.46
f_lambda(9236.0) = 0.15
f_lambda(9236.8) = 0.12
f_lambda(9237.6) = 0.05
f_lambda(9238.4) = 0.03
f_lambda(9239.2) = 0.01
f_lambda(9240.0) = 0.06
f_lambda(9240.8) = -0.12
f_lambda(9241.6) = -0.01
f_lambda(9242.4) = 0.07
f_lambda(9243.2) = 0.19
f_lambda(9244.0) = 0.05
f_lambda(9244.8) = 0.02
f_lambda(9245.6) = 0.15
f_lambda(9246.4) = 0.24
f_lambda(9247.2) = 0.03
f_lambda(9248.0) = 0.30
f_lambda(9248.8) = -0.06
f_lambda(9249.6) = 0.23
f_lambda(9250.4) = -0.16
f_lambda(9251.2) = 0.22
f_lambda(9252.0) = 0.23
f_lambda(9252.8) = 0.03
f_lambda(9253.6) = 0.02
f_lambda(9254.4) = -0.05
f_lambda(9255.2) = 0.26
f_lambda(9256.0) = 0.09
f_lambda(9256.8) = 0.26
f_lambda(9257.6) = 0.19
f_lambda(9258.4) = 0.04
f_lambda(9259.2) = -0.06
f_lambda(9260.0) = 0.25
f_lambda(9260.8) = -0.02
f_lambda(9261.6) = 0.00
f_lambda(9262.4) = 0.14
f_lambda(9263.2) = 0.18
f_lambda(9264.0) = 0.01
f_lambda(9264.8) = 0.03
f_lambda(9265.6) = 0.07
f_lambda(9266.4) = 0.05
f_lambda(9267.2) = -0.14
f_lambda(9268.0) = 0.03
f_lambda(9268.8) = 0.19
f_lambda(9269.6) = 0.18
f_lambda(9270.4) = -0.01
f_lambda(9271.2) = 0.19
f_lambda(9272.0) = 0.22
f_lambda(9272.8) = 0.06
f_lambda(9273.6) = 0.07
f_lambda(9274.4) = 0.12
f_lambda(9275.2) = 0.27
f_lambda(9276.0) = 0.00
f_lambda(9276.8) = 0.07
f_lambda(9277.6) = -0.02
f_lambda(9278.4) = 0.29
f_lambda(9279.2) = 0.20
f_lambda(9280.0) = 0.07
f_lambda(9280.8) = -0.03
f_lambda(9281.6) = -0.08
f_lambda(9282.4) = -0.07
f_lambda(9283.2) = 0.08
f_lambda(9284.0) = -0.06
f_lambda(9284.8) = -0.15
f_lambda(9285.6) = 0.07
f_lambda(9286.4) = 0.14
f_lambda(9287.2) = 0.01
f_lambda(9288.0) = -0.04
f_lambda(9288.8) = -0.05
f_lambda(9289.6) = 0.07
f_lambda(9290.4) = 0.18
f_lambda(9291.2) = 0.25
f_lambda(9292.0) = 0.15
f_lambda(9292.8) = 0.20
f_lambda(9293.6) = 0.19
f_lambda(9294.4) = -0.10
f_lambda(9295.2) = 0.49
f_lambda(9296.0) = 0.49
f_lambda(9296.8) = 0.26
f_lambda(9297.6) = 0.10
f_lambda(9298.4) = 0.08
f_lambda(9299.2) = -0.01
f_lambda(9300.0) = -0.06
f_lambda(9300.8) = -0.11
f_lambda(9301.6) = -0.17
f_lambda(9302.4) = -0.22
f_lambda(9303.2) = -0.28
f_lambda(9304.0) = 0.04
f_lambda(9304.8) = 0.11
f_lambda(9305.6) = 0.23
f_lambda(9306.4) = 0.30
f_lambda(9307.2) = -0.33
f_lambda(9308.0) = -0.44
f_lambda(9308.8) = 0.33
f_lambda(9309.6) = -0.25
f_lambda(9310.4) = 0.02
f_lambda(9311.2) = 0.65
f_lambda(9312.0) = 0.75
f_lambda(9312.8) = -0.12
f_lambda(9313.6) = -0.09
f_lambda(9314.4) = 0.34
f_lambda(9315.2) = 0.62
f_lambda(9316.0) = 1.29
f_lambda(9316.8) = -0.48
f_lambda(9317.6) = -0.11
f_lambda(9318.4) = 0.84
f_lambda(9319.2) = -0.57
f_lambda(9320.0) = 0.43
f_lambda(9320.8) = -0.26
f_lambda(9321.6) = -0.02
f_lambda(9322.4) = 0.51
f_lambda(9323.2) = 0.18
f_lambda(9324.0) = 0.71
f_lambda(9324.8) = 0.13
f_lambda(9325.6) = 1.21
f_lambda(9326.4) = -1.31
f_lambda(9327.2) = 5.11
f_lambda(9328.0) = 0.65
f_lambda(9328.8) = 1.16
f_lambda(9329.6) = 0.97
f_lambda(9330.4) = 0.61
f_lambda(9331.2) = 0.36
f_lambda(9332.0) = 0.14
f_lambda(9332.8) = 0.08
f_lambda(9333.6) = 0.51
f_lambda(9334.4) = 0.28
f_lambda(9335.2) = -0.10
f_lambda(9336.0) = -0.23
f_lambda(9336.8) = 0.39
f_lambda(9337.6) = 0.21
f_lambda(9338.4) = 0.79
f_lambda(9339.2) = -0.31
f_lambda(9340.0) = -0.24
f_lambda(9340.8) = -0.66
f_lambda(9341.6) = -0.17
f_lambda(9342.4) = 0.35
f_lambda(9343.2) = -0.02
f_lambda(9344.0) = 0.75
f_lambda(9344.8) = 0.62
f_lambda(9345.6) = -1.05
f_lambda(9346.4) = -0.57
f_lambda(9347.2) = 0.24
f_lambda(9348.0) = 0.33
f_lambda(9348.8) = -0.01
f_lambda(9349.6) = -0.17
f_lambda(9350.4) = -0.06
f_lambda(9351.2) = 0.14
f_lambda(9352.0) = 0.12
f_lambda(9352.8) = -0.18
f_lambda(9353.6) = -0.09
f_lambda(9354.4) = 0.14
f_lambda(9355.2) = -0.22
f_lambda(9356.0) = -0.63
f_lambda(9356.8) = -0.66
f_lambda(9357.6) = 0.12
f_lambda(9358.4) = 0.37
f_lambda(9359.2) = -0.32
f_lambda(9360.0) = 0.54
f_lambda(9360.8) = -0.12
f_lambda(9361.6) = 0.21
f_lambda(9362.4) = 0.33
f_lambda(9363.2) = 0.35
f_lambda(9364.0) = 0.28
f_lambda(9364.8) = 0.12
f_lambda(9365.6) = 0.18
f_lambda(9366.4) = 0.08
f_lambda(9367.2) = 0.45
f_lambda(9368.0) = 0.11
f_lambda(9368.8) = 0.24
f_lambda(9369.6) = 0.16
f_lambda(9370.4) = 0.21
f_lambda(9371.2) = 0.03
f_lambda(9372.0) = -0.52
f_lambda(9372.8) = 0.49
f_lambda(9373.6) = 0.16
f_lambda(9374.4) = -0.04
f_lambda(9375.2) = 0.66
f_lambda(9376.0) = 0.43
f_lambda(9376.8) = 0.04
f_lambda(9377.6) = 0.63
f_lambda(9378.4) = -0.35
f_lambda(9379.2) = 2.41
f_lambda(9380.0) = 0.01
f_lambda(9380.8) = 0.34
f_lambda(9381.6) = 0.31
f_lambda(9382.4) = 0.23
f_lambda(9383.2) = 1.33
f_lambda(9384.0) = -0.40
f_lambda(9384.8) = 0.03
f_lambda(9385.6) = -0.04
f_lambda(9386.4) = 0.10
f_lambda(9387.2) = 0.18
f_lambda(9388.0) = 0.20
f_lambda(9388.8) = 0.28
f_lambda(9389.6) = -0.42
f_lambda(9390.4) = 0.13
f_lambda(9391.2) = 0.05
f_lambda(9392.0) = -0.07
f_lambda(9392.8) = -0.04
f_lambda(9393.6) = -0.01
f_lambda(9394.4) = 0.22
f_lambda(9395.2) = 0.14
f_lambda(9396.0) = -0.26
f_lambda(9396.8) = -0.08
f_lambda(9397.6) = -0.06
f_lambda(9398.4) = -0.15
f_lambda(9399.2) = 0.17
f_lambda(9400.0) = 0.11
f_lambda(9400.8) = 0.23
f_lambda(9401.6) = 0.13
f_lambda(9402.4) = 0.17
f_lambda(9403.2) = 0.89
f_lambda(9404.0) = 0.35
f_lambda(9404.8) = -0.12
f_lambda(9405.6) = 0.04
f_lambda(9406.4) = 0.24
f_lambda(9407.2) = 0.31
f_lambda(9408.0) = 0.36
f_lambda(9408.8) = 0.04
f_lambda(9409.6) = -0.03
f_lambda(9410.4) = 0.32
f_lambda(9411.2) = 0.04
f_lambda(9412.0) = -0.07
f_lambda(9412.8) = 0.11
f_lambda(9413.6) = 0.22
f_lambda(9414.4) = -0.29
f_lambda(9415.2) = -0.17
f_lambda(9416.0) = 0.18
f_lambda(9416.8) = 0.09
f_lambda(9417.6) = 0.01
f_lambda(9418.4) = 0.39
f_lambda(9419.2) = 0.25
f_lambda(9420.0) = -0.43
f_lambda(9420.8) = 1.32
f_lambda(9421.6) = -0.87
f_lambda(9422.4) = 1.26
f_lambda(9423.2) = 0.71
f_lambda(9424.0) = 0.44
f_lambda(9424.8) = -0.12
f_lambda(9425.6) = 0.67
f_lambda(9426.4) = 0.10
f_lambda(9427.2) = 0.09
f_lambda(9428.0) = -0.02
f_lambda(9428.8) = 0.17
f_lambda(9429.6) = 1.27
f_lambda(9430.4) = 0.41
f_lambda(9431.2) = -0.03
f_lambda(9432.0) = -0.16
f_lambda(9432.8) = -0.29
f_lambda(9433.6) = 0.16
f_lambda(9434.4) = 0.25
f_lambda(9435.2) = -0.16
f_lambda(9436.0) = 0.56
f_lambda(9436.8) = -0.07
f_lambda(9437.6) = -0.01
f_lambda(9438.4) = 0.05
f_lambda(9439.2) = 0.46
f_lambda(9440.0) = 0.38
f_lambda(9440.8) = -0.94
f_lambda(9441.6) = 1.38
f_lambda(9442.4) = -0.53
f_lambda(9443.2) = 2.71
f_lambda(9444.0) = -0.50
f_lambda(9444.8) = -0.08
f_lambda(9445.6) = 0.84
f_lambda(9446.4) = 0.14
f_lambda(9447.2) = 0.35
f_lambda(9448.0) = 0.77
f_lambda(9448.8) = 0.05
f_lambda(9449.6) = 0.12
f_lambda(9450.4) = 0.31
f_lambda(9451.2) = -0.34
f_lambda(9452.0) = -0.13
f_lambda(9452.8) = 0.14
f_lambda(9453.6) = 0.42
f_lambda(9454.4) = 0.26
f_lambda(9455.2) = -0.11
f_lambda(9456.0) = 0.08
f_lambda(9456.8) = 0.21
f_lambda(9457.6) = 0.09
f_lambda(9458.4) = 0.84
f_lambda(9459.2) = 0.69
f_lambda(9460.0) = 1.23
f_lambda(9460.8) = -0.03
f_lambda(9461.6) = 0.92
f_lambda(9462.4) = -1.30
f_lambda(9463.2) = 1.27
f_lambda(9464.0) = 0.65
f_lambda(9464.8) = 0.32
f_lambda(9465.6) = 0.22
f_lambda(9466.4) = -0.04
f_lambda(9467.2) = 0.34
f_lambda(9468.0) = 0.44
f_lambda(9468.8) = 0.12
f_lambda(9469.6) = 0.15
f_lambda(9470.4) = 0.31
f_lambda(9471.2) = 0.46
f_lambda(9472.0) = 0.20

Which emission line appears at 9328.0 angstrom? H-beta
